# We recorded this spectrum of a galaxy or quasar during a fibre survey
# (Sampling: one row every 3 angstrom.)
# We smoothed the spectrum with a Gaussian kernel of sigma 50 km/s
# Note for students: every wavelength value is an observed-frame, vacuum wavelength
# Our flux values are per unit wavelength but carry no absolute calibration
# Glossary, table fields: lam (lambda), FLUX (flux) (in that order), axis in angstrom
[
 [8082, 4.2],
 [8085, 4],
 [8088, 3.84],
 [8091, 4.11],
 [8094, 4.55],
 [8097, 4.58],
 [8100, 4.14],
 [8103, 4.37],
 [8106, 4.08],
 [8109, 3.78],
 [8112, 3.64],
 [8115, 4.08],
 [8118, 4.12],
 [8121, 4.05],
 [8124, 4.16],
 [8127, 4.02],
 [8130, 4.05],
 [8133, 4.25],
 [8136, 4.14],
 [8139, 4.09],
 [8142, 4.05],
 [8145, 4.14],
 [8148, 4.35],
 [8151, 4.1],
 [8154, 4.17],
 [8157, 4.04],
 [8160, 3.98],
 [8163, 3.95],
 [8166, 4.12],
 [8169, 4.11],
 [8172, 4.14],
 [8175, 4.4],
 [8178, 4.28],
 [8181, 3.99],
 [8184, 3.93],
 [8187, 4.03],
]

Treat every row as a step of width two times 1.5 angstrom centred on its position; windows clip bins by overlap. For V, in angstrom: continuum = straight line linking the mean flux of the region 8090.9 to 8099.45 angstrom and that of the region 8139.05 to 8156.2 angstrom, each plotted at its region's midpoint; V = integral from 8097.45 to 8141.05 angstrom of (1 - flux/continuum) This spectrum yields 2.2 angstrom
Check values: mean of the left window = 4.43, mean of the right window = 4.15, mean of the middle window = 4.08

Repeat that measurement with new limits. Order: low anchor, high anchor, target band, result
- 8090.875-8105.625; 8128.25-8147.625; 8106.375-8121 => 1.1 angstrom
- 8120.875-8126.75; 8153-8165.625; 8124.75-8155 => -0.5 angstrom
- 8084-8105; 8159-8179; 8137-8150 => 0.1 angstrom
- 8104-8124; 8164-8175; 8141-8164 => 0.0 angstrom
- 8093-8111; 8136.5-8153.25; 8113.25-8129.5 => 0.4 angstrom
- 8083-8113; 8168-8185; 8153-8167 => 0.3 angstrom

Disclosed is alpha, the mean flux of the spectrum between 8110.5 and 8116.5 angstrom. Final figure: 3.86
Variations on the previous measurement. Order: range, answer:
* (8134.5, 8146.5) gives 4.1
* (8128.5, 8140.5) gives 4.13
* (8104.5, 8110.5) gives 3.93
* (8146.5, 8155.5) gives 4.21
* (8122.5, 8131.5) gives 4.08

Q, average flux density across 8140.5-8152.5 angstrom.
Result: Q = 4.16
